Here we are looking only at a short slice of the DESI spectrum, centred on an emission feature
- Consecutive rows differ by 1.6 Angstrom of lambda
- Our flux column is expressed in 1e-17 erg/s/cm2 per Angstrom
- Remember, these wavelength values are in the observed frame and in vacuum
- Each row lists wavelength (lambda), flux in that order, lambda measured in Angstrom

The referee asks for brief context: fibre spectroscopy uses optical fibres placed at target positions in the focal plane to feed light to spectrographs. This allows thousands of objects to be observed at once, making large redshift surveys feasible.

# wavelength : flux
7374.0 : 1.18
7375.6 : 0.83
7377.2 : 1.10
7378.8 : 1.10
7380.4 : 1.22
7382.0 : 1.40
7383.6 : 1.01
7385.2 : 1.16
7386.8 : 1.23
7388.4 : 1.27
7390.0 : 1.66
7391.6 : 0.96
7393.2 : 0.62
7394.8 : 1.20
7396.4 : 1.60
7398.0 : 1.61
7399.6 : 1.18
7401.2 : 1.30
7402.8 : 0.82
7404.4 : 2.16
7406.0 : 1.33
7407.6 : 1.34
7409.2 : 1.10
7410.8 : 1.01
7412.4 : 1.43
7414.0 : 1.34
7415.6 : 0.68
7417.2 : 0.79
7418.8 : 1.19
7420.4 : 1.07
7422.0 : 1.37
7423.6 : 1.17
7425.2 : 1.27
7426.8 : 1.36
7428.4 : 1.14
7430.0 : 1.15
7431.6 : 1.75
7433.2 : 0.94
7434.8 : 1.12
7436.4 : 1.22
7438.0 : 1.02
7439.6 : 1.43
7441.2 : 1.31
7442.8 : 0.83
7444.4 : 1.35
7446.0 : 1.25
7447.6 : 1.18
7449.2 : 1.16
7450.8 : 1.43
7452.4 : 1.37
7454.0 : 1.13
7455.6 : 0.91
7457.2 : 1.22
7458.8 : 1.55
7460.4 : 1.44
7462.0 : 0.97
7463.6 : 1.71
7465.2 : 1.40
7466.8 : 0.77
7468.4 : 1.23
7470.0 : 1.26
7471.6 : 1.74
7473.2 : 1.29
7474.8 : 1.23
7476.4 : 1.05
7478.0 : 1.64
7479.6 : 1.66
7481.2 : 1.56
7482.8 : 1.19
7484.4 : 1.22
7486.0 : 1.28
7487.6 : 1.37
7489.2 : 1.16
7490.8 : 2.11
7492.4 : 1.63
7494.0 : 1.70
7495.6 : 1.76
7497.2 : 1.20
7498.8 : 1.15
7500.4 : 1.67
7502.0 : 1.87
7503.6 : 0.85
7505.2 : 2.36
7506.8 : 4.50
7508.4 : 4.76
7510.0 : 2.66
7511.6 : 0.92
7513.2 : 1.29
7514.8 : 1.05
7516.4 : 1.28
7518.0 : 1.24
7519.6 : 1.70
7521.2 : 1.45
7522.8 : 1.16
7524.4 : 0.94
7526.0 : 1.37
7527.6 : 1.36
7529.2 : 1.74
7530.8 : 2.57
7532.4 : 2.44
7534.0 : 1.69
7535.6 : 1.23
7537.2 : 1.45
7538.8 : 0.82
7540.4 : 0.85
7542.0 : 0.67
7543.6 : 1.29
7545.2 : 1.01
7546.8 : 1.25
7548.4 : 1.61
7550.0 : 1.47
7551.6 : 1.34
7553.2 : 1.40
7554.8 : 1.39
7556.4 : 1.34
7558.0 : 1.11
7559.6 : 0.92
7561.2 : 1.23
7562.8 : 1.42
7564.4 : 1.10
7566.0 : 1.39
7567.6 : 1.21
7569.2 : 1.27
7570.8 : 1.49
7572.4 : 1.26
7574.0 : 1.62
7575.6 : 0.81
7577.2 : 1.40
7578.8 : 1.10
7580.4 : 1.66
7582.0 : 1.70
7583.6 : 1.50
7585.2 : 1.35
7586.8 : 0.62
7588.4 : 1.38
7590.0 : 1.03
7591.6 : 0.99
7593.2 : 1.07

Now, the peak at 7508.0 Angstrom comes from H-alpha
